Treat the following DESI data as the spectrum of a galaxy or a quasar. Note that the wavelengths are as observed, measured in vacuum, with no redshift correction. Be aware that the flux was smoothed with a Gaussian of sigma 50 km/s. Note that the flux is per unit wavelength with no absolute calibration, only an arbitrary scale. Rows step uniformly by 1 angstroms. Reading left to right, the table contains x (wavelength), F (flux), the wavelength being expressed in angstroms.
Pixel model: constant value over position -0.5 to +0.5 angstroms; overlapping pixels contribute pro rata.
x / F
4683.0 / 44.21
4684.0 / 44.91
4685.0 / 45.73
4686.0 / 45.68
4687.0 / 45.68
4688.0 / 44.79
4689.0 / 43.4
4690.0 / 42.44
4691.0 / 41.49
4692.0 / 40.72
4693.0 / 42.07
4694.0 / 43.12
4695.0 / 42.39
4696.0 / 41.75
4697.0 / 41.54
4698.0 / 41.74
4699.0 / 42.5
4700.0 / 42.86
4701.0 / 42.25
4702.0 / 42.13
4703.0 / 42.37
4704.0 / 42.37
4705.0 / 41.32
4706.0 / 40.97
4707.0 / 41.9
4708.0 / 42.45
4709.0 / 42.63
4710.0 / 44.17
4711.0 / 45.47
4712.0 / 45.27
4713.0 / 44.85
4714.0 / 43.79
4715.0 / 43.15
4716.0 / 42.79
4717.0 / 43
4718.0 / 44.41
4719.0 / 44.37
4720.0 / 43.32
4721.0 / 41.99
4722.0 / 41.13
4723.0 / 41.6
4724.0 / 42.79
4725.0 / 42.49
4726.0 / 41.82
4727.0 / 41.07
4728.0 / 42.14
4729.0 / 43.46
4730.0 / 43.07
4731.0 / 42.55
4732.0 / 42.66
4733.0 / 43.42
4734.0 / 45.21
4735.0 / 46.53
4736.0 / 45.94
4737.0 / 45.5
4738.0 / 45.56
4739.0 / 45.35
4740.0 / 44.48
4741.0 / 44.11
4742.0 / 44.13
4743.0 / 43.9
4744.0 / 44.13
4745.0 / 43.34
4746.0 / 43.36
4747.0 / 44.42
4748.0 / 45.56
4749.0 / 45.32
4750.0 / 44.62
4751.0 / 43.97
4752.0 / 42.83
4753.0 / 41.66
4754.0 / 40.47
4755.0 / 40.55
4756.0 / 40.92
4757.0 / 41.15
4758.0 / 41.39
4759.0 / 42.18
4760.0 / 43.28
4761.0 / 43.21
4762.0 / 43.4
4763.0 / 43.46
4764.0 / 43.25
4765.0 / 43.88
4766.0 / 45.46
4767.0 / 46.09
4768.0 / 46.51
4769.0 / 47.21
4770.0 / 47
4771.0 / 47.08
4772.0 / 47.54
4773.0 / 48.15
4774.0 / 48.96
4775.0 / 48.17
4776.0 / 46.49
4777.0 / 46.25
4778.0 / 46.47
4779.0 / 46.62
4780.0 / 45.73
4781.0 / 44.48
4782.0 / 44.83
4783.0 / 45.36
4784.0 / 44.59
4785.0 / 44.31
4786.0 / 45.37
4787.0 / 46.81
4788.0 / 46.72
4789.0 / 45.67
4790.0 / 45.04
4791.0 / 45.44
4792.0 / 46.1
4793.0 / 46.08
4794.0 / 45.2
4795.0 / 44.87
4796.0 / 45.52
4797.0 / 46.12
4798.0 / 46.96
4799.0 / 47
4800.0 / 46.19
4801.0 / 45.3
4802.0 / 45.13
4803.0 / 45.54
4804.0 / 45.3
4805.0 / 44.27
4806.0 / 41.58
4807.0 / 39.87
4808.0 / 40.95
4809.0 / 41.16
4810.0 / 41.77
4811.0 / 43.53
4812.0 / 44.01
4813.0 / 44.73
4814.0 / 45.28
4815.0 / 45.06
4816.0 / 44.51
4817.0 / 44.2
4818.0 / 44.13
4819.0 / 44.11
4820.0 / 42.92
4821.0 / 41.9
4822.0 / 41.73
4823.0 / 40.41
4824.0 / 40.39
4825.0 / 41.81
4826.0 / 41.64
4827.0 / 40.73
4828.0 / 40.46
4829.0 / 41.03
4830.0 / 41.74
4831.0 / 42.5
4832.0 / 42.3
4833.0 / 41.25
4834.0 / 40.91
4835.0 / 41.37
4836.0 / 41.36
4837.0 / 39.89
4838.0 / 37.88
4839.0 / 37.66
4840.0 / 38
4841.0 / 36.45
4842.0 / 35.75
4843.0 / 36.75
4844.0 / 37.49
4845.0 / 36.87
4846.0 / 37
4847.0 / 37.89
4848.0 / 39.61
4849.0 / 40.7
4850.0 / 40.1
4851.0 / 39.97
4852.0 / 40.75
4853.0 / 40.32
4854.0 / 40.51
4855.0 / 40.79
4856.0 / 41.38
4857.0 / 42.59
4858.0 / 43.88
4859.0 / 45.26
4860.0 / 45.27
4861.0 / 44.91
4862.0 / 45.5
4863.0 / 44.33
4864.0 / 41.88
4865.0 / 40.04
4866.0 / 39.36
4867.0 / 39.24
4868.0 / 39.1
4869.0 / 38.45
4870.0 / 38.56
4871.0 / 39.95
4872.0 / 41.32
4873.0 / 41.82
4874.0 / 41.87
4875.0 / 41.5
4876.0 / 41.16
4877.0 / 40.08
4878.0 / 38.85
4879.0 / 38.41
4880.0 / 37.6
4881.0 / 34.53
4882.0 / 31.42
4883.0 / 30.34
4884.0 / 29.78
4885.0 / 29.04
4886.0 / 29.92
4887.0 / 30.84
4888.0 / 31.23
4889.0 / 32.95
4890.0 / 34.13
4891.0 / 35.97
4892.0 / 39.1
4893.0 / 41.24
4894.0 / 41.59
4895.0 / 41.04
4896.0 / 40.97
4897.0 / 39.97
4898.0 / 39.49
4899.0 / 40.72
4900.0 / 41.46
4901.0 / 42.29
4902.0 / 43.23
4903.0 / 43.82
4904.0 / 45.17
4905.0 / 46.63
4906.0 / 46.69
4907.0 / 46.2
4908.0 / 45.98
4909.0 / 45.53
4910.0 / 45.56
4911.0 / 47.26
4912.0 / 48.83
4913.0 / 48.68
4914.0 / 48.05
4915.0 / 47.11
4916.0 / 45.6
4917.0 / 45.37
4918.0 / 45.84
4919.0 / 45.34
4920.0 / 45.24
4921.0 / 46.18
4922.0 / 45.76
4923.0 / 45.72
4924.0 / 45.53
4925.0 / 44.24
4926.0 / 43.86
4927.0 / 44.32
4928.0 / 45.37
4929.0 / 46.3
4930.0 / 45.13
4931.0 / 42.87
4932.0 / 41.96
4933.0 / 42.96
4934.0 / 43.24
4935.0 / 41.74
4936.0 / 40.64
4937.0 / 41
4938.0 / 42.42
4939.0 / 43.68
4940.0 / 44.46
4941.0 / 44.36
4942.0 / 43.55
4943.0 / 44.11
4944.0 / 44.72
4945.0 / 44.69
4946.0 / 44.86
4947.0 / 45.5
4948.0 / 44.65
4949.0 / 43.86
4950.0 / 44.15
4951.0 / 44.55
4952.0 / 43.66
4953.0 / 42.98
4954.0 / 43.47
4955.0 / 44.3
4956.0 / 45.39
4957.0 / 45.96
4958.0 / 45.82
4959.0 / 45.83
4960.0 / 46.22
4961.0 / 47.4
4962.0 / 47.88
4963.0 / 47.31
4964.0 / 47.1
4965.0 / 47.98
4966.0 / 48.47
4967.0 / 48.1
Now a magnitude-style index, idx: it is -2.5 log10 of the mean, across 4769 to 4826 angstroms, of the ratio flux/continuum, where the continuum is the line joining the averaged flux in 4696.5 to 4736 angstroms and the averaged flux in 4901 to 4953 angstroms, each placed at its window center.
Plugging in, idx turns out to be -0.03 mag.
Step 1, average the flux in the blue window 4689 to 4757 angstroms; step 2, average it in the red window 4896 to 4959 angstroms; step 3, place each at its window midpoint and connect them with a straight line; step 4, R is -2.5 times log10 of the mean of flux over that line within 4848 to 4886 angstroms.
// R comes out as 0.12 mag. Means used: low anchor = 43.1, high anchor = 44.5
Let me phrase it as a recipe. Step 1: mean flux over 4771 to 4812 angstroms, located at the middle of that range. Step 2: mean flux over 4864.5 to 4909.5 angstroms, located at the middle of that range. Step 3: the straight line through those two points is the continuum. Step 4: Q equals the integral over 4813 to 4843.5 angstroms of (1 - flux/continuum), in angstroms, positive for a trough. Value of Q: 1.2 angstroms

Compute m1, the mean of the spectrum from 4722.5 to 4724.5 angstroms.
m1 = 42.2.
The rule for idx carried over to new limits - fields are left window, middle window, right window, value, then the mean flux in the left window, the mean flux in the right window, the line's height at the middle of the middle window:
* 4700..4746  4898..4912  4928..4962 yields -0.014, 43.4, 44.2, 44.1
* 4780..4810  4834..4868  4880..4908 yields 0.021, 44.9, 38.3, 41.1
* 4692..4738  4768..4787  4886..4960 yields -0.079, 43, 43.4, 43.1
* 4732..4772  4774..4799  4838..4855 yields -0.094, 44.1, 38.5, 42.1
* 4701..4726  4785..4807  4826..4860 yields -0.106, 42.9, 40.1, 41.1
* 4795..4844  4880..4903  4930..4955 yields 0.175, 42.2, 43.6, 43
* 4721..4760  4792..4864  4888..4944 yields 0.031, 43.3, 43.5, 43.4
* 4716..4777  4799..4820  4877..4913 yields -0.045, 44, 39.5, 42.1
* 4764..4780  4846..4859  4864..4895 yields -0.034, 46.6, 37.1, 39.5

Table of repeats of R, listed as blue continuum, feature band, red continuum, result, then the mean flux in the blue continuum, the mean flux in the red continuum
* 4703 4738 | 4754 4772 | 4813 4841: -0.03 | 43.2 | 41.6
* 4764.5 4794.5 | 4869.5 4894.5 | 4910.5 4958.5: 0.23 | 46.1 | 44.7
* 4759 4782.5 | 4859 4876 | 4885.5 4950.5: 0.06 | 45.7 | 43.1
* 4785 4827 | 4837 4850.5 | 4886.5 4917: 0.15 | 44.1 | 42.3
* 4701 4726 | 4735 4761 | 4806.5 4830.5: -0.02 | 42.9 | 42.4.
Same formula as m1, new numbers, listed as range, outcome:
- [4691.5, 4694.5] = 42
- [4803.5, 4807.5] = 42.8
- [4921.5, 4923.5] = 45.7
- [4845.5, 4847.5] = 37.4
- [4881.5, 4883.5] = 30.9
